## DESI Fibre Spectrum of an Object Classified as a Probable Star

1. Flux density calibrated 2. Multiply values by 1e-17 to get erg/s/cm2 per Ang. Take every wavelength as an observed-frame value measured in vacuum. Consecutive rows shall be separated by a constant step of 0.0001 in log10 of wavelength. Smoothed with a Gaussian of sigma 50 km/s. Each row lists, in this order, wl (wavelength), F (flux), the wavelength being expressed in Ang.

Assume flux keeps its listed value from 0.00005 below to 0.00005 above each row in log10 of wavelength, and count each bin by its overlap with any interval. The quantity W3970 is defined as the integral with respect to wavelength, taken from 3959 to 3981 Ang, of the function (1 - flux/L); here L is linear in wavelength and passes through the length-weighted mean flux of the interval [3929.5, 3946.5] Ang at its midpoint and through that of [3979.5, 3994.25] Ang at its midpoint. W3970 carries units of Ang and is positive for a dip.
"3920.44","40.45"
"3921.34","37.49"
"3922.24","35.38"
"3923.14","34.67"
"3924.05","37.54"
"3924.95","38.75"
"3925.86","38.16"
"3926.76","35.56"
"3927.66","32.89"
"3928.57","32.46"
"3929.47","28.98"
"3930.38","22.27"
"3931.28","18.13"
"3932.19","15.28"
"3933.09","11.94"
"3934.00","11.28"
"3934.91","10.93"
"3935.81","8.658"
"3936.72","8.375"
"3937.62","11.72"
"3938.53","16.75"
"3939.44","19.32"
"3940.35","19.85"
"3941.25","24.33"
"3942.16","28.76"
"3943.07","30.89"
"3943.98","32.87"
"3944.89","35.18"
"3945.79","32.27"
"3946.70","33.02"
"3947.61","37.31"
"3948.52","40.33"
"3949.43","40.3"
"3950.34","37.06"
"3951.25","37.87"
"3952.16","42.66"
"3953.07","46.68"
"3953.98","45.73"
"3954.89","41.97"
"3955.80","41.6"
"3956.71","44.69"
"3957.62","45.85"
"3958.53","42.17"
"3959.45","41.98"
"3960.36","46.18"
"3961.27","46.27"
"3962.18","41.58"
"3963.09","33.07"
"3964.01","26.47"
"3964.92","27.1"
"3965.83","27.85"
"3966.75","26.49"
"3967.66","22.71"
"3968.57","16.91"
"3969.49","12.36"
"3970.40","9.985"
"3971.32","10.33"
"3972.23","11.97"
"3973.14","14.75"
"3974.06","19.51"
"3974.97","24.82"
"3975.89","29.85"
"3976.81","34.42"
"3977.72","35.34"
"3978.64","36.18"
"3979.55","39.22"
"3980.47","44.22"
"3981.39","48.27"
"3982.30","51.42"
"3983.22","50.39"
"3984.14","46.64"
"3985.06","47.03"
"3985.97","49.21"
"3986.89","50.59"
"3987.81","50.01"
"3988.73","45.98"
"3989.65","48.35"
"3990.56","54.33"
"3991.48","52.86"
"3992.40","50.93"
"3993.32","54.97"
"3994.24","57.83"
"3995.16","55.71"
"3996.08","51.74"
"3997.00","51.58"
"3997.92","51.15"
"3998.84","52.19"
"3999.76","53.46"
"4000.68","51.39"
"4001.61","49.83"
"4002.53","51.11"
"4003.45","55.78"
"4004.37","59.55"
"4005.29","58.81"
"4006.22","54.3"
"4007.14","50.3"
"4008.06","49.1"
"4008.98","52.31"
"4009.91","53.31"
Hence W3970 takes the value 5.9 Ang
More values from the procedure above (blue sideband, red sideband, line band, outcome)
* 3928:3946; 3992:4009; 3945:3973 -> -2.5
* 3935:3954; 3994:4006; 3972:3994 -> 2.4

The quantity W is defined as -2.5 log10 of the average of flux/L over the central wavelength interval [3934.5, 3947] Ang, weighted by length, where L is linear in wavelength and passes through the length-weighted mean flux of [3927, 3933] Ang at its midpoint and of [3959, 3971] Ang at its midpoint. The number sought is 0.17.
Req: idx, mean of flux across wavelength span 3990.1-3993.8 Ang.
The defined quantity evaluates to 53.4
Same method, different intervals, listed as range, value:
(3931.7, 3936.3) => 11.6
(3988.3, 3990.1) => 47.1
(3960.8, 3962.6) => 44.1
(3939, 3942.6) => 23.1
